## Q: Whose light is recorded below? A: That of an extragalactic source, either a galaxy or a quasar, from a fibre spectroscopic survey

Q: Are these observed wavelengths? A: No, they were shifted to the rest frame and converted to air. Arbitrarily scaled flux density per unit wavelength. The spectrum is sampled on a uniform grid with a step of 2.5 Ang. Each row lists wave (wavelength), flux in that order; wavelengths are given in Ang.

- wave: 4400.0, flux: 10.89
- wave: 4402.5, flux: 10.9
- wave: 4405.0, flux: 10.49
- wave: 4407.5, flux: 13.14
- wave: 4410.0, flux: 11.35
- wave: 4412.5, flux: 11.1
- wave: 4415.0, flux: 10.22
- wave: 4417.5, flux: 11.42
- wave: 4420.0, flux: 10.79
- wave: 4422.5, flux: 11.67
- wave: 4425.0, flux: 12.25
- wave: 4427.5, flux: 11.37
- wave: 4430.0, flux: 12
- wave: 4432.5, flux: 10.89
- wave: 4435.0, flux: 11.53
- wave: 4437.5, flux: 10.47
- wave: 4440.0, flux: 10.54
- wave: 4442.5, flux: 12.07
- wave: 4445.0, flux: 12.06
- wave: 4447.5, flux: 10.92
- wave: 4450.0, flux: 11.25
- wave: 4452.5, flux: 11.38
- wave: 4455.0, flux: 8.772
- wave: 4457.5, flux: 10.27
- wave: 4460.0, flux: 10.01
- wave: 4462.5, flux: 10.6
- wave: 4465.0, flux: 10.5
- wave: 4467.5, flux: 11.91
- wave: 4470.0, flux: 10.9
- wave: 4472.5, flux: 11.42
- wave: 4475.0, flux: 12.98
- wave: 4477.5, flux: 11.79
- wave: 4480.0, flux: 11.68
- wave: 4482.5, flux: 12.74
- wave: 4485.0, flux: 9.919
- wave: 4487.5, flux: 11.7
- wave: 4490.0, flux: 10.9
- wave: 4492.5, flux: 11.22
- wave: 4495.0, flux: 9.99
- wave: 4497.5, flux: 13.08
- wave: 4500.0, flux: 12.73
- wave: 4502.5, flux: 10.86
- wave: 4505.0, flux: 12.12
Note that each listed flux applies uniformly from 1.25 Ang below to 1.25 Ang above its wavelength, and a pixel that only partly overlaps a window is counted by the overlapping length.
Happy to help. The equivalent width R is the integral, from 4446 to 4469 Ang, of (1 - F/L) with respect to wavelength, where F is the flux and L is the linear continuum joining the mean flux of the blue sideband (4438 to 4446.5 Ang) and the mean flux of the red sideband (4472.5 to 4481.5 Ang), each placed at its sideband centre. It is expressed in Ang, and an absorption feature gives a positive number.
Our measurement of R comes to 2.1 Ang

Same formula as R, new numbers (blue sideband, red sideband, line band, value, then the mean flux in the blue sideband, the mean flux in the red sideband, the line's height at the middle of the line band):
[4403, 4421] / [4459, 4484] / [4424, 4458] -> 0.57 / 11.2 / 11.5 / 11.3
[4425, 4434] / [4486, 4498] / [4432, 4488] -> 1.24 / 11.5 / 11.2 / 11.4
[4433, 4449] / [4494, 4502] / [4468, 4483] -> -0.31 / 11.2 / 11.9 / 11.6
